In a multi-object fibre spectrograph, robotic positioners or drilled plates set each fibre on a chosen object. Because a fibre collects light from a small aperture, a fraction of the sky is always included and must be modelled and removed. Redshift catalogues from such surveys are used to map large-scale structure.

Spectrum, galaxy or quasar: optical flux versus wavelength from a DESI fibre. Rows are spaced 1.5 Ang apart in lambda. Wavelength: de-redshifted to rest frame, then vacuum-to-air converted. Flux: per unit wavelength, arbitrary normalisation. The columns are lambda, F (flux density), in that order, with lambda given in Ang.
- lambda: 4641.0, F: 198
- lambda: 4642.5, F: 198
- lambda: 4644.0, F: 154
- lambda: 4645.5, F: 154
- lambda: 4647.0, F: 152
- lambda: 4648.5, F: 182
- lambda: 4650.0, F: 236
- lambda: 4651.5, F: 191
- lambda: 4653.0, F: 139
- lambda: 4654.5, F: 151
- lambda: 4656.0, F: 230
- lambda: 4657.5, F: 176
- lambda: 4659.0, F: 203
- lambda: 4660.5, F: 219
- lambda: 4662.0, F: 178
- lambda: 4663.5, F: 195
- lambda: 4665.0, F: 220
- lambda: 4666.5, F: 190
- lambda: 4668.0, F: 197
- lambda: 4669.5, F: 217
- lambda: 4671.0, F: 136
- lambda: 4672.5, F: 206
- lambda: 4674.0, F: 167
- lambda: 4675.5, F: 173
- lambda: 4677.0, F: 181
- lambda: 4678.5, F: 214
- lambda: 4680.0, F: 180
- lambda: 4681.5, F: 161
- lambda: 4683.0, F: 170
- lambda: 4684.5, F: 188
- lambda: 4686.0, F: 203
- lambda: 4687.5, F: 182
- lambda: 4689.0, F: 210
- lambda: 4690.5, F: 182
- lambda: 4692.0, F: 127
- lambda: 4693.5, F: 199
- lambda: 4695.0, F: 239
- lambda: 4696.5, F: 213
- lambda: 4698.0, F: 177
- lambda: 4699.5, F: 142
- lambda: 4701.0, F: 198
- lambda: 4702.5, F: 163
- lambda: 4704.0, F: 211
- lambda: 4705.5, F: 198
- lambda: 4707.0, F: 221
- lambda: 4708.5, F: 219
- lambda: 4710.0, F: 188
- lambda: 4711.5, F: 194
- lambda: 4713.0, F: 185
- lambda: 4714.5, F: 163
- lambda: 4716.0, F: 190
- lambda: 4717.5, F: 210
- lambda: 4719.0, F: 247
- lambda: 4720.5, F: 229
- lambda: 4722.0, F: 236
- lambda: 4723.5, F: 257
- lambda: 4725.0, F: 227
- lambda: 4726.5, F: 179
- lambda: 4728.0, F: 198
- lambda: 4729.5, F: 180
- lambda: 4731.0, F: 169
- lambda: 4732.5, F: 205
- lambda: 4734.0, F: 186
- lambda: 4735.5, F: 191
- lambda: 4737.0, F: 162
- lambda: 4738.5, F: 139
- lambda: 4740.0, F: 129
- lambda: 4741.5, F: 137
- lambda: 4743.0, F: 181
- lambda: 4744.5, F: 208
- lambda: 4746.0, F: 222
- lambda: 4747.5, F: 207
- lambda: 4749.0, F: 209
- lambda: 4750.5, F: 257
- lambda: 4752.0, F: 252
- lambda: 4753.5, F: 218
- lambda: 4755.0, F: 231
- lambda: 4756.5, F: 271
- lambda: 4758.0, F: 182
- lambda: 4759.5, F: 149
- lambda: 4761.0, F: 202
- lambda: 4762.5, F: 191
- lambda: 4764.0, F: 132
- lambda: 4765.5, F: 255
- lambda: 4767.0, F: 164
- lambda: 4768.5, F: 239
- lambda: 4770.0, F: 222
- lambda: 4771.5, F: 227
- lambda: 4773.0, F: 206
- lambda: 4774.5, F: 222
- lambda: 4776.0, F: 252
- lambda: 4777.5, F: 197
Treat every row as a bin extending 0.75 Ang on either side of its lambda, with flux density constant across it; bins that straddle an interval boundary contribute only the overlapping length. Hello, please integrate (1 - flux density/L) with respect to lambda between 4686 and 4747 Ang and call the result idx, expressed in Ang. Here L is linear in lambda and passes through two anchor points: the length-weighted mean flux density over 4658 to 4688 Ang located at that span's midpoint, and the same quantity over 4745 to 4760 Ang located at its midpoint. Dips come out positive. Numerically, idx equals 4.0 Ang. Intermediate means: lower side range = 189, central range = 193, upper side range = 221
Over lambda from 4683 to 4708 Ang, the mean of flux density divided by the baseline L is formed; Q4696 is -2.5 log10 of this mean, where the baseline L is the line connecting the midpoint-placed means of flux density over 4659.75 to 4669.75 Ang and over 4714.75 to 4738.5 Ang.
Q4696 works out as 0.06 mag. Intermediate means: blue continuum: 202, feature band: 190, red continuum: 201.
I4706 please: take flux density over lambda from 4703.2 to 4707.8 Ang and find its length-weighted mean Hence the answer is 210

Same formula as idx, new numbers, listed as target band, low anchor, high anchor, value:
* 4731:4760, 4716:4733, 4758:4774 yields 1.17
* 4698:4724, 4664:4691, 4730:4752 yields -1.91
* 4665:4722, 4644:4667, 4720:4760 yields 0.26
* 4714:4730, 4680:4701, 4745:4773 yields -1.17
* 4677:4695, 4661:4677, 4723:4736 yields 0.51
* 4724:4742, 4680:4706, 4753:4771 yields 1.81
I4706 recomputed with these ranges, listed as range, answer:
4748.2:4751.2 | 232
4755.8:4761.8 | 200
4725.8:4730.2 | 186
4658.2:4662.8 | 200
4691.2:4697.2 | 194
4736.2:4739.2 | 151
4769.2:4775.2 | 219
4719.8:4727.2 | 226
